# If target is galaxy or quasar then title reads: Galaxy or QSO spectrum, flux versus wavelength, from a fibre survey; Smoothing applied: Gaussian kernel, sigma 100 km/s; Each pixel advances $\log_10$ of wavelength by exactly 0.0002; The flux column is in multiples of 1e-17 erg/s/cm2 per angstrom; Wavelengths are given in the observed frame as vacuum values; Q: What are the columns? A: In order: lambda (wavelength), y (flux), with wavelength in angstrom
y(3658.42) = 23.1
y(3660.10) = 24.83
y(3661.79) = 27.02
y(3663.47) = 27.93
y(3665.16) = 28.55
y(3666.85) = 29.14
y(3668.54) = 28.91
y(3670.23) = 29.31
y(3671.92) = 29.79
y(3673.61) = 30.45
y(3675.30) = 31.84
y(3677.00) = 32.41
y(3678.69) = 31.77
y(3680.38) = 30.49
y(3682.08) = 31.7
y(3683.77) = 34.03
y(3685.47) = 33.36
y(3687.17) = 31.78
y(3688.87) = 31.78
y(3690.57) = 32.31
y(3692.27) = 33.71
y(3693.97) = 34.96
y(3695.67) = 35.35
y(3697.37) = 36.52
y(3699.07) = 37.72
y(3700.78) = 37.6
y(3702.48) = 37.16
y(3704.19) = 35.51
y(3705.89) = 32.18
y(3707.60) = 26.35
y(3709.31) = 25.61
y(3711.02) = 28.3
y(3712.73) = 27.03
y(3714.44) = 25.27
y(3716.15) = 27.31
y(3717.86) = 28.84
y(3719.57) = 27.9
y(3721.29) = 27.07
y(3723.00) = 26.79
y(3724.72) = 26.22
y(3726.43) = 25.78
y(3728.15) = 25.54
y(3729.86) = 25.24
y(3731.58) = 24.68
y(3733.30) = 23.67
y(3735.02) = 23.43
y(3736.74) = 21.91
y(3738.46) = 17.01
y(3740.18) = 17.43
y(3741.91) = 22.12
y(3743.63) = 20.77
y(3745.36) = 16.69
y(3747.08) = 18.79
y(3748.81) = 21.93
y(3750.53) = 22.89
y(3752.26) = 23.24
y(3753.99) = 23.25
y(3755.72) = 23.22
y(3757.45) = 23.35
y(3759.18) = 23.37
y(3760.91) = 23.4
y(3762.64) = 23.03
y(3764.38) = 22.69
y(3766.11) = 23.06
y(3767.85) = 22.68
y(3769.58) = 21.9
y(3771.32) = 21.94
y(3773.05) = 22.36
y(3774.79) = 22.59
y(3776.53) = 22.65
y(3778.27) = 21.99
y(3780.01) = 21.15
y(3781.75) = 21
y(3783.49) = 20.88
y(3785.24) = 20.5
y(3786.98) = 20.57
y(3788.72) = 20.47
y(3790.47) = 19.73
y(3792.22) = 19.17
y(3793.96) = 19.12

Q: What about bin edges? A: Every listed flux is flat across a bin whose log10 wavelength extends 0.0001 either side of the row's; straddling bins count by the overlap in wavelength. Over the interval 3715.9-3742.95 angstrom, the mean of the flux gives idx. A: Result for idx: 24.3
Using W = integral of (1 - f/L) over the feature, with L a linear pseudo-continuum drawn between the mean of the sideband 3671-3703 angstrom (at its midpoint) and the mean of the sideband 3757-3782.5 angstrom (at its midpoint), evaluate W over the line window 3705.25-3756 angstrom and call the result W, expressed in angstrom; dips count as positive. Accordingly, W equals 6.4 angstrom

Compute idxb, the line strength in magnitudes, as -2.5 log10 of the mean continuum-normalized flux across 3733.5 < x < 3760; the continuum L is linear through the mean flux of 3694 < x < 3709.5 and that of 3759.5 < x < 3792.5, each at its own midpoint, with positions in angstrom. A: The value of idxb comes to 0.24 mag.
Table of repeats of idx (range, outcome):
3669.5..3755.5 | 28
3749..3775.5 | 22.8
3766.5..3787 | 21.8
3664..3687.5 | 30.9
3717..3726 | 27.3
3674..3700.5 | 33.4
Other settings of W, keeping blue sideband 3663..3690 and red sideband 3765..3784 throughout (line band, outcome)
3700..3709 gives -1.5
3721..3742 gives 2.0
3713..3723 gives 0.0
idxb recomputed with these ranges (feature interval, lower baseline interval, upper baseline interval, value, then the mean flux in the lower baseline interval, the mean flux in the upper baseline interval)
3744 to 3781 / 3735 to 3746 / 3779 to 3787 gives -0.10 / 19.7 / 20.9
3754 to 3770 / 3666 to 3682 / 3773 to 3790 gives 0.00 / 30.5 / 21.3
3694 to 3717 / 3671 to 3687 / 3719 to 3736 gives -0.12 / 31.8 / 25.6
